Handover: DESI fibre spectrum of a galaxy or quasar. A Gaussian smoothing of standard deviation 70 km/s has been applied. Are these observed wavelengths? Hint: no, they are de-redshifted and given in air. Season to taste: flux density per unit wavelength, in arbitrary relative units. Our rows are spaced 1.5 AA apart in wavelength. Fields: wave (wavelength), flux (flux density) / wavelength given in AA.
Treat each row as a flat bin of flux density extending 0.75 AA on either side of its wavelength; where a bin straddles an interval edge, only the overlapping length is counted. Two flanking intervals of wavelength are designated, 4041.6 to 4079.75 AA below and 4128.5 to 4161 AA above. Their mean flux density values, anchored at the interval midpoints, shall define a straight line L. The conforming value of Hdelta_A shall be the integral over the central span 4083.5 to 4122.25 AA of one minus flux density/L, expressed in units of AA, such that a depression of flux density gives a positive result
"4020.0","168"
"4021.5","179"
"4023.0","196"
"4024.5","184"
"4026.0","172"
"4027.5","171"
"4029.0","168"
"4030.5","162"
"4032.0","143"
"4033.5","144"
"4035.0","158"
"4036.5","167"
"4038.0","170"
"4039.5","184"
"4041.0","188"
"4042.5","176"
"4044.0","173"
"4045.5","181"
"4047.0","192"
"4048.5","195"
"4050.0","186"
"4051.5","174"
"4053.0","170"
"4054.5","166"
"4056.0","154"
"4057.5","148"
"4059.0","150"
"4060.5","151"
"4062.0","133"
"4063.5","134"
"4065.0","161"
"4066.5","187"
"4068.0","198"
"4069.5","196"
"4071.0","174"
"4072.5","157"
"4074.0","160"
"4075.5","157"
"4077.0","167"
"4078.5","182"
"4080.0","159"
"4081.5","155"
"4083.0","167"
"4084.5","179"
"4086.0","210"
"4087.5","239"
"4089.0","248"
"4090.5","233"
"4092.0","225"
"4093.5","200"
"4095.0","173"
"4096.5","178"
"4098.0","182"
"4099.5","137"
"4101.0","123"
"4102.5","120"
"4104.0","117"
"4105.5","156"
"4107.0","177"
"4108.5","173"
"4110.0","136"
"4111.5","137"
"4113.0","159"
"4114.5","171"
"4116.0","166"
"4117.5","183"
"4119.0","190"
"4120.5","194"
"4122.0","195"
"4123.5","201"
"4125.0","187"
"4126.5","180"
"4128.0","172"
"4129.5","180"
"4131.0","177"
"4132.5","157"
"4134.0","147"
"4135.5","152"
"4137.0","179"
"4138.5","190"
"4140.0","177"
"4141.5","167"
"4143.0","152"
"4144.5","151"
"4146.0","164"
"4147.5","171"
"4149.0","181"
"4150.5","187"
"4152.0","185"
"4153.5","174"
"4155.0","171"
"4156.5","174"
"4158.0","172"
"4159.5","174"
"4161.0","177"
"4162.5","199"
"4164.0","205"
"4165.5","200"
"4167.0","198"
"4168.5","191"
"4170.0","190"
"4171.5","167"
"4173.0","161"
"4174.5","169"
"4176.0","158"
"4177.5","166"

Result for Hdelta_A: -1.6 AA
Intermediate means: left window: 169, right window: 171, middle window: 177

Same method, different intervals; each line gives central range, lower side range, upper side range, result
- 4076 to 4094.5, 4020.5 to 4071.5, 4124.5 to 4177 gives -2.6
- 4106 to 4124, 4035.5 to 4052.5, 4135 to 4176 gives 0.5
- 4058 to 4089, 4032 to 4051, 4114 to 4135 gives 0.7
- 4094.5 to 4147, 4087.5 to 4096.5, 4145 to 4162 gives 8.0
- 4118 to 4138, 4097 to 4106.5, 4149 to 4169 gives -2.1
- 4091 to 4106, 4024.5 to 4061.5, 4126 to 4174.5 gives 0.8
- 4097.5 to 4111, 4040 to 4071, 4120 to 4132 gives 2.6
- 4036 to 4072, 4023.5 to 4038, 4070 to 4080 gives -1.3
